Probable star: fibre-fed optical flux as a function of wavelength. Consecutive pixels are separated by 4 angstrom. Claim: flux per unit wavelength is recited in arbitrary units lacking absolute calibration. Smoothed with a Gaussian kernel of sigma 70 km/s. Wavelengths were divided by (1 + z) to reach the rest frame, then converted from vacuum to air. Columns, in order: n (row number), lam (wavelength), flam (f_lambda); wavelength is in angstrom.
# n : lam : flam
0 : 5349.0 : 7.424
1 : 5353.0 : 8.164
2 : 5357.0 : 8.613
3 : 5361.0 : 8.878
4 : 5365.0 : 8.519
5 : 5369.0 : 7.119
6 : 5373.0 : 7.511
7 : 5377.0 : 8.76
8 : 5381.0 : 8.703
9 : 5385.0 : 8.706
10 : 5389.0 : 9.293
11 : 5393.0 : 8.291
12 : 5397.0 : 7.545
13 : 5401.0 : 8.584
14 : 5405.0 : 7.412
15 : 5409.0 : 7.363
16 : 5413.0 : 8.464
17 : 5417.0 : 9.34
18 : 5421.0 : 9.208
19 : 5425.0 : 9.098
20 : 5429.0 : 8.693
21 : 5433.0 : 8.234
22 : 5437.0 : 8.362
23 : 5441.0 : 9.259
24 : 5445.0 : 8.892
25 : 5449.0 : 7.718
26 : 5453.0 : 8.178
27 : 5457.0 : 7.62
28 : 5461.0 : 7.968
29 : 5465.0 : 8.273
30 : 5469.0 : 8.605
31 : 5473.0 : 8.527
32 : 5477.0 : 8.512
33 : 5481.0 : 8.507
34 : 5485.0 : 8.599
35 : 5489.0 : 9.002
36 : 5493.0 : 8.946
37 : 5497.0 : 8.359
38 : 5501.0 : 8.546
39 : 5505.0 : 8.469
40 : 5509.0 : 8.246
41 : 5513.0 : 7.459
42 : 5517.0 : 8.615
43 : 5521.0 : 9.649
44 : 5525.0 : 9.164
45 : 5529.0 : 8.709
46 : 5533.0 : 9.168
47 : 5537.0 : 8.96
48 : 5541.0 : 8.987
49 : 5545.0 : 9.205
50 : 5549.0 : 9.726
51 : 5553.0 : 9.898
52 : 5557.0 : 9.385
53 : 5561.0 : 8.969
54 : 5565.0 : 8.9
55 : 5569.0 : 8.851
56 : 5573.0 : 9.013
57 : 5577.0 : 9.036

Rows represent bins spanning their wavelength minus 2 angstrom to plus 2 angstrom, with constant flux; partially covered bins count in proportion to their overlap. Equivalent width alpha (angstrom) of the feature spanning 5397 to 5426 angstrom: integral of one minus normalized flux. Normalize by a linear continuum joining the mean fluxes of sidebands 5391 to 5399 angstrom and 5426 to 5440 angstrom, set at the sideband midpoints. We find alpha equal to -0.77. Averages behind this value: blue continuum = 7.92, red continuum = 8.54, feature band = 8.41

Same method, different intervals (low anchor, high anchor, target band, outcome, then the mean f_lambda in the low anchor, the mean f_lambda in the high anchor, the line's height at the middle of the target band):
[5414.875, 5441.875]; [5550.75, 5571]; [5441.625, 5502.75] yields 3.7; 8.87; 9.21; 8.98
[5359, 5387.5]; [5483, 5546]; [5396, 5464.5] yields 1.1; 8.33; 8.75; 8.5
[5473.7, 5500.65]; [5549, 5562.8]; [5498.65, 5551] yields 1.5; 8.64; 9.47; 9.09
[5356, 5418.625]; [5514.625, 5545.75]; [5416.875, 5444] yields -1.0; 8.31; 9.03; 8.53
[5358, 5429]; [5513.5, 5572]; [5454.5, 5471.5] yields 1.2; 8.41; 9.11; 8.74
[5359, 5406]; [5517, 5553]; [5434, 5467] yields 1.6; 8.3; 9.2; 8.7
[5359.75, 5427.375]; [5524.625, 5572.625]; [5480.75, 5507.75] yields 0.8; 8.4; 9.16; 8.89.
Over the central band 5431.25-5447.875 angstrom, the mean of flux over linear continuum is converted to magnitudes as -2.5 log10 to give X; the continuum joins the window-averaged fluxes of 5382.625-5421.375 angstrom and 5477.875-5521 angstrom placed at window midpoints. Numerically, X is -0.03 mag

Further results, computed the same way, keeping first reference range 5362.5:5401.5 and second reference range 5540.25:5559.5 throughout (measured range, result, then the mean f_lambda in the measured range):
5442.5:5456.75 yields 0.07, 8.22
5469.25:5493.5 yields 0.04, 8.66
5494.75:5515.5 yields 0.11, 8.23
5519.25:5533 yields 0.02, 9.16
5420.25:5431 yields -0.05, 8.98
